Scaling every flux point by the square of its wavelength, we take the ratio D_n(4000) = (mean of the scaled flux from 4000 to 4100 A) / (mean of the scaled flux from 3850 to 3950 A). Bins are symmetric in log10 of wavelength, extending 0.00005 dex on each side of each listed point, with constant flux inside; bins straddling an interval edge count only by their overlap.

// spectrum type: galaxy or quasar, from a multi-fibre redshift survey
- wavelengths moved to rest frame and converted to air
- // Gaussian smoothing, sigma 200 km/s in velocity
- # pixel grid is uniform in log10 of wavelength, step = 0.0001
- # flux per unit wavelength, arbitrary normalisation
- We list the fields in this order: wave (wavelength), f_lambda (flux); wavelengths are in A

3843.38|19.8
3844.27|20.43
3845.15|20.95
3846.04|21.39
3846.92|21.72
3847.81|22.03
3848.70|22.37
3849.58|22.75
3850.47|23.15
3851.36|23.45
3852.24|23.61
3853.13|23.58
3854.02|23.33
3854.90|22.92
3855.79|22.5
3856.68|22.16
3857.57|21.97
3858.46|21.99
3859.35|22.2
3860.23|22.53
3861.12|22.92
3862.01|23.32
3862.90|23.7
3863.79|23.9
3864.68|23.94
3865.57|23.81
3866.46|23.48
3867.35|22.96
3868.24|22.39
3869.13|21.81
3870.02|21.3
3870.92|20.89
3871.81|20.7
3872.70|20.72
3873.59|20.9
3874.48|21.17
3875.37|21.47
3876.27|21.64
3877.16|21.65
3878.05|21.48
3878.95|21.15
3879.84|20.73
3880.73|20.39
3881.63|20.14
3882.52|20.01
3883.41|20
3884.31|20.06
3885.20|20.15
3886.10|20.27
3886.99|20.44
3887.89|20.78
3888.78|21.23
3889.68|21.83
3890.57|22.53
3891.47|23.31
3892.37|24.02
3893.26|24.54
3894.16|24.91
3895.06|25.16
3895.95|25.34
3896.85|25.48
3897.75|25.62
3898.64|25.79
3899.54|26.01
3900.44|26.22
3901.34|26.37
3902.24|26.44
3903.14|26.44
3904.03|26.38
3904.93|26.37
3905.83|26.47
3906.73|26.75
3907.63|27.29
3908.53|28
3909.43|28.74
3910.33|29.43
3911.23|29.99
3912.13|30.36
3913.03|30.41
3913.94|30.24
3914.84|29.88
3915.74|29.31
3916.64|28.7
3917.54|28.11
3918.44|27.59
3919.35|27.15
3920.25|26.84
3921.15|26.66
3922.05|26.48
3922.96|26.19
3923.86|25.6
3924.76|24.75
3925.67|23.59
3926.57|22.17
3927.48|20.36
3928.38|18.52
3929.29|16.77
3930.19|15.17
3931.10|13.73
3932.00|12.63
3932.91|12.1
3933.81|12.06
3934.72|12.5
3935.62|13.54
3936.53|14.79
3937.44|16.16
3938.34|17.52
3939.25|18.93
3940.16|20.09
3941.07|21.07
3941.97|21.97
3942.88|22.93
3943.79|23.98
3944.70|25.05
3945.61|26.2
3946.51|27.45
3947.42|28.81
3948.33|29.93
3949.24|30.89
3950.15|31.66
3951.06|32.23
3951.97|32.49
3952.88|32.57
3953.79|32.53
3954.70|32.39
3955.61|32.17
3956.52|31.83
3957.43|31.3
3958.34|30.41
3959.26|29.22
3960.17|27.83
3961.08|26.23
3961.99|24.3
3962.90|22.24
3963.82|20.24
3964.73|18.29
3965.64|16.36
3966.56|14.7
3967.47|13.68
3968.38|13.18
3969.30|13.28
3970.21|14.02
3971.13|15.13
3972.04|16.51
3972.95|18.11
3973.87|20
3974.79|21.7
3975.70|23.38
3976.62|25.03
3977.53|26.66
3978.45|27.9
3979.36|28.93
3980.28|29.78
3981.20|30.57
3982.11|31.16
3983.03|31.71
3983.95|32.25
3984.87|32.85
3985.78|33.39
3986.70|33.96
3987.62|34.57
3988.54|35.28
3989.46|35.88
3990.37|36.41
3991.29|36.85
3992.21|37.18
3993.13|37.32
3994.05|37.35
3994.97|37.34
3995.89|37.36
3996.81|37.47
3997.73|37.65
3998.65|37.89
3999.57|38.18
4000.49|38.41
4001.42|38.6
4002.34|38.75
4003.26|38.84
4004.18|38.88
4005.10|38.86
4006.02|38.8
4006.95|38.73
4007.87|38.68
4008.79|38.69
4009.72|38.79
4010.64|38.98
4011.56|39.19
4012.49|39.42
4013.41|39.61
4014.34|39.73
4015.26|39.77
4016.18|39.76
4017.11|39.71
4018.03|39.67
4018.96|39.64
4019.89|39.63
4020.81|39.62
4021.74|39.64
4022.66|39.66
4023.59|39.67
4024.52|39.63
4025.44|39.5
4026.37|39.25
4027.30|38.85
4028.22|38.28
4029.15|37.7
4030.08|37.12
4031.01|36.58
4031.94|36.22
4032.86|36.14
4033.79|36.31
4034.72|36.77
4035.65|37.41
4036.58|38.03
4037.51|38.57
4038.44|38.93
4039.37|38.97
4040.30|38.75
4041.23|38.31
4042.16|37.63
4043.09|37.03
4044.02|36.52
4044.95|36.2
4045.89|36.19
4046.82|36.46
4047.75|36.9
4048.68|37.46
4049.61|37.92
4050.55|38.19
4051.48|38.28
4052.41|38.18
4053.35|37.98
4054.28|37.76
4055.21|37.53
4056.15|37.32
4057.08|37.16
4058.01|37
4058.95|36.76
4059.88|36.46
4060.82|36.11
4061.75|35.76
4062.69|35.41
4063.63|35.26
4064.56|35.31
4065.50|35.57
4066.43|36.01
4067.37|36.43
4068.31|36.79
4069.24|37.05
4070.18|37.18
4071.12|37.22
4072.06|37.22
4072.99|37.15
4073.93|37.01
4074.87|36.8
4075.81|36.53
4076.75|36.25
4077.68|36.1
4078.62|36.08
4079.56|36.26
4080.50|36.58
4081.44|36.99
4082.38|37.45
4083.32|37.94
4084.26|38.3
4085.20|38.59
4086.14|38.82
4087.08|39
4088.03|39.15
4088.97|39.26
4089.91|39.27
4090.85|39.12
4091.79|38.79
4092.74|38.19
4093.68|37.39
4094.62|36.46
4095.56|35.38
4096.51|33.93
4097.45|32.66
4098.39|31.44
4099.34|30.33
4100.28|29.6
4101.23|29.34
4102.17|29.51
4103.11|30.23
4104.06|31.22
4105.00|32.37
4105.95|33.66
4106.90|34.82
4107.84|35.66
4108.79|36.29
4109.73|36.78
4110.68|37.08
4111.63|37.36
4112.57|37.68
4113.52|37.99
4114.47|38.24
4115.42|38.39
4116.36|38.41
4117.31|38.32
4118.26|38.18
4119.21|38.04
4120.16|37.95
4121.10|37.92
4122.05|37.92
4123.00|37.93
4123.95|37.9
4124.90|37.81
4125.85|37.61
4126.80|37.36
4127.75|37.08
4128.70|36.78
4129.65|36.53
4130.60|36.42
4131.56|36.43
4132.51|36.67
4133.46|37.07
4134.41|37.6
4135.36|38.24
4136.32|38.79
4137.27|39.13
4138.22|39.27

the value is 1.75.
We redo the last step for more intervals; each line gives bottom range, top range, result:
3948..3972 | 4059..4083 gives 1.56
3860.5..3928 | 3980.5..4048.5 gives 1.64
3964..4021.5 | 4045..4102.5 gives 1.17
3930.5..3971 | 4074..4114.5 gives 1.71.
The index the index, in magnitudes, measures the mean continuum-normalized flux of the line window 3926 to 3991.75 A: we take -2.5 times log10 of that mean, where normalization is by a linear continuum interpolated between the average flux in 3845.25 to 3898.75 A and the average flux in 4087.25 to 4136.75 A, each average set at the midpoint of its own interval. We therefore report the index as 0.14 mag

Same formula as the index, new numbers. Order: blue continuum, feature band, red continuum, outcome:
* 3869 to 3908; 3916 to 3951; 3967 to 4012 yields 0.206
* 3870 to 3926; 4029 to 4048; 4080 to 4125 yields -0.145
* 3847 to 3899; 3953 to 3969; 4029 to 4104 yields 0.170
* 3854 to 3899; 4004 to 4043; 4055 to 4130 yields -0.209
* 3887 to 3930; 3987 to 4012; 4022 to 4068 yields -0.132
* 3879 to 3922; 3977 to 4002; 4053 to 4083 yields -0.105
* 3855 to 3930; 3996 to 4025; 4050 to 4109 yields -0.229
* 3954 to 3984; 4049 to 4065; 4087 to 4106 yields -0.184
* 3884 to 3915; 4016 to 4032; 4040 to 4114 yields -0.177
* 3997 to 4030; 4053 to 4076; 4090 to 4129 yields 0.020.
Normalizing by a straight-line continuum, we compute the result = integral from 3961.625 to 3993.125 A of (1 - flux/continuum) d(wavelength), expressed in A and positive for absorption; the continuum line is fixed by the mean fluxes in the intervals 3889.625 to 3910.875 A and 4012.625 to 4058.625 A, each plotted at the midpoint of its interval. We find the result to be 7.1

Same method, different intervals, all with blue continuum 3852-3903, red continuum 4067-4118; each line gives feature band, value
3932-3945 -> 4.3 A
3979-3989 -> -1.0 A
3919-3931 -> 1.3 A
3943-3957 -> -1.4 A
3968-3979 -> 3.5 A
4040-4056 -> -2.0 A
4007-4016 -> -2.4 A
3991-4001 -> -2.5 A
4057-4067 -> -0.5 A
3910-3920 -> -1.7 A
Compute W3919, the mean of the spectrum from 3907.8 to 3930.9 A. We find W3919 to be 25.9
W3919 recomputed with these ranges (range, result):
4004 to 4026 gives 39.3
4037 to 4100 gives 36.9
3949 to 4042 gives 33.1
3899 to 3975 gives 23.8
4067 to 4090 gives 37.4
